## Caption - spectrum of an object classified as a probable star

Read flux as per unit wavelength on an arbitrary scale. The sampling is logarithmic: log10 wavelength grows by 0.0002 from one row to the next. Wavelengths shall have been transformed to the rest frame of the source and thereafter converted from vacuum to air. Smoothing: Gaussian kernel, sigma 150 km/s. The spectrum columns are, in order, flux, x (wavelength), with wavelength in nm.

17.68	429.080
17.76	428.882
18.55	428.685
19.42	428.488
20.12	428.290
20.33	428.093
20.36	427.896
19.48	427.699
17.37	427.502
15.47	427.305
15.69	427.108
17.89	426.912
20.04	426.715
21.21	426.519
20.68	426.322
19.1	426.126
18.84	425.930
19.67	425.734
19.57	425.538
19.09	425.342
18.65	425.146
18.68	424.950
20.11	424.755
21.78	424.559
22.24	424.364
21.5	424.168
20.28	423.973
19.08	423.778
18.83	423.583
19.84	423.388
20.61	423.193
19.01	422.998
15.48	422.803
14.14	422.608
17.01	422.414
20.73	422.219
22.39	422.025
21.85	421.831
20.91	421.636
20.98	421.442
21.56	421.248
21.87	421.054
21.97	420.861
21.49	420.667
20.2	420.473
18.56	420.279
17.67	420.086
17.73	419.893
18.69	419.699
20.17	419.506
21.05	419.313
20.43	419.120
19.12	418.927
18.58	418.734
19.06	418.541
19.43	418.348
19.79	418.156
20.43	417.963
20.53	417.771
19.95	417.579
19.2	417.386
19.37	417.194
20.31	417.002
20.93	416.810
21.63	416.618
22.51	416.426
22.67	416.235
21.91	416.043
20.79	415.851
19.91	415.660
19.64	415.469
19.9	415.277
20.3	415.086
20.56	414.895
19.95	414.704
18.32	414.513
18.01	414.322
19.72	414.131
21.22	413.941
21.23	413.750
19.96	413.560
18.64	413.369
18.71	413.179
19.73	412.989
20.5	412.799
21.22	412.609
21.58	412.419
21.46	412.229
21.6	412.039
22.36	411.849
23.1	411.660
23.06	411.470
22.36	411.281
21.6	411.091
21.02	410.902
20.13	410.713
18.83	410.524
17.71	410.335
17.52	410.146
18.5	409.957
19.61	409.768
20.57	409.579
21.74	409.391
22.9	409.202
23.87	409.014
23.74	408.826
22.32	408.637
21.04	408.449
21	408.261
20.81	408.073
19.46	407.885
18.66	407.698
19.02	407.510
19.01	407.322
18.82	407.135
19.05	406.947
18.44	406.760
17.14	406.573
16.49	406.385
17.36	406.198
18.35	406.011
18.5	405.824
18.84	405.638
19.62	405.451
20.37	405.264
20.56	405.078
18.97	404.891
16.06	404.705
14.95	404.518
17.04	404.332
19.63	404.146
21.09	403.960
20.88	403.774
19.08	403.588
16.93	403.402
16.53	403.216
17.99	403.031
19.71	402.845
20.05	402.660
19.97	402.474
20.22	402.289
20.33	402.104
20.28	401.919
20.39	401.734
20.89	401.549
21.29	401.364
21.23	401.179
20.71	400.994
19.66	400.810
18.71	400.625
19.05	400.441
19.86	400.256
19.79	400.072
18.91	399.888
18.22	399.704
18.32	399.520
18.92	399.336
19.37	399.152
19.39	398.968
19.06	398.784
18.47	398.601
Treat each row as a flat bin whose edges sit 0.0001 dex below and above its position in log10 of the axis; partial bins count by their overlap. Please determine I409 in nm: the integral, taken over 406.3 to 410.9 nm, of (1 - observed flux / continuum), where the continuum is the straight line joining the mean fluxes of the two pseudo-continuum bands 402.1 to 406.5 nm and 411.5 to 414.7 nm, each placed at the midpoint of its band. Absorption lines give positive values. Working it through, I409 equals -0.07 nm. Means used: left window 18.7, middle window 19.9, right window 20.5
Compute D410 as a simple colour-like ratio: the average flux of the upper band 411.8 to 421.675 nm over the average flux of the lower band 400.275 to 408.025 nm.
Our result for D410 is 1.06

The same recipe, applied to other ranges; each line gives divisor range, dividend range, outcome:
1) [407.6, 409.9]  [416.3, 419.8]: 0.94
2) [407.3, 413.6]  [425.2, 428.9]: 0.92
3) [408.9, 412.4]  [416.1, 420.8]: 0.95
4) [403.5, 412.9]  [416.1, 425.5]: 1.00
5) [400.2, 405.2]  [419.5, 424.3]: 1.02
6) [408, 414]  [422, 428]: 0.92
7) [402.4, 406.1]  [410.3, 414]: 1.11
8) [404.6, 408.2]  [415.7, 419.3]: 1.09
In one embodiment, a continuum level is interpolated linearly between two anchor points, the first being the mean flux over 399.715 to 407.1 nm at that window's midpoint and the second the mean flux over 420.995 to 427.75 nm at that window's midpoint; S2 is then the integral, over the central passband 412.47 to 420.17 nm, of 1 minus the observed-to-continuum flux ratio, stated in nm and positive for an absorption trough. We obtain -0.27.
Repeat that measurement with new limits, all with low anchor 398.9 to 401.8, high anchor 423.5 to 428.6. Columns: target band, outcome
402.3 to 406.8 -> 0.25 nm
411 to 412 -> -0.15 nm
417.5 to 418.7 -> -0.02 nm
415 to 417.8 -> -0.16 nm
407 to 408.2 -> 0.02 nm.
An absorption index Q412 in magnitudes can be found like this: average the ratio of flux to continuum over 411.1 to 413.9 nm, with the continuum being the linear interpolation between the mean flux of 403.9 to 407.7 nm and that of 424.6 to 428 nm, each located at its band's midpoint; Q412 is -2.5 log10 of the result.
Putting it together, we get -0.14 mag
